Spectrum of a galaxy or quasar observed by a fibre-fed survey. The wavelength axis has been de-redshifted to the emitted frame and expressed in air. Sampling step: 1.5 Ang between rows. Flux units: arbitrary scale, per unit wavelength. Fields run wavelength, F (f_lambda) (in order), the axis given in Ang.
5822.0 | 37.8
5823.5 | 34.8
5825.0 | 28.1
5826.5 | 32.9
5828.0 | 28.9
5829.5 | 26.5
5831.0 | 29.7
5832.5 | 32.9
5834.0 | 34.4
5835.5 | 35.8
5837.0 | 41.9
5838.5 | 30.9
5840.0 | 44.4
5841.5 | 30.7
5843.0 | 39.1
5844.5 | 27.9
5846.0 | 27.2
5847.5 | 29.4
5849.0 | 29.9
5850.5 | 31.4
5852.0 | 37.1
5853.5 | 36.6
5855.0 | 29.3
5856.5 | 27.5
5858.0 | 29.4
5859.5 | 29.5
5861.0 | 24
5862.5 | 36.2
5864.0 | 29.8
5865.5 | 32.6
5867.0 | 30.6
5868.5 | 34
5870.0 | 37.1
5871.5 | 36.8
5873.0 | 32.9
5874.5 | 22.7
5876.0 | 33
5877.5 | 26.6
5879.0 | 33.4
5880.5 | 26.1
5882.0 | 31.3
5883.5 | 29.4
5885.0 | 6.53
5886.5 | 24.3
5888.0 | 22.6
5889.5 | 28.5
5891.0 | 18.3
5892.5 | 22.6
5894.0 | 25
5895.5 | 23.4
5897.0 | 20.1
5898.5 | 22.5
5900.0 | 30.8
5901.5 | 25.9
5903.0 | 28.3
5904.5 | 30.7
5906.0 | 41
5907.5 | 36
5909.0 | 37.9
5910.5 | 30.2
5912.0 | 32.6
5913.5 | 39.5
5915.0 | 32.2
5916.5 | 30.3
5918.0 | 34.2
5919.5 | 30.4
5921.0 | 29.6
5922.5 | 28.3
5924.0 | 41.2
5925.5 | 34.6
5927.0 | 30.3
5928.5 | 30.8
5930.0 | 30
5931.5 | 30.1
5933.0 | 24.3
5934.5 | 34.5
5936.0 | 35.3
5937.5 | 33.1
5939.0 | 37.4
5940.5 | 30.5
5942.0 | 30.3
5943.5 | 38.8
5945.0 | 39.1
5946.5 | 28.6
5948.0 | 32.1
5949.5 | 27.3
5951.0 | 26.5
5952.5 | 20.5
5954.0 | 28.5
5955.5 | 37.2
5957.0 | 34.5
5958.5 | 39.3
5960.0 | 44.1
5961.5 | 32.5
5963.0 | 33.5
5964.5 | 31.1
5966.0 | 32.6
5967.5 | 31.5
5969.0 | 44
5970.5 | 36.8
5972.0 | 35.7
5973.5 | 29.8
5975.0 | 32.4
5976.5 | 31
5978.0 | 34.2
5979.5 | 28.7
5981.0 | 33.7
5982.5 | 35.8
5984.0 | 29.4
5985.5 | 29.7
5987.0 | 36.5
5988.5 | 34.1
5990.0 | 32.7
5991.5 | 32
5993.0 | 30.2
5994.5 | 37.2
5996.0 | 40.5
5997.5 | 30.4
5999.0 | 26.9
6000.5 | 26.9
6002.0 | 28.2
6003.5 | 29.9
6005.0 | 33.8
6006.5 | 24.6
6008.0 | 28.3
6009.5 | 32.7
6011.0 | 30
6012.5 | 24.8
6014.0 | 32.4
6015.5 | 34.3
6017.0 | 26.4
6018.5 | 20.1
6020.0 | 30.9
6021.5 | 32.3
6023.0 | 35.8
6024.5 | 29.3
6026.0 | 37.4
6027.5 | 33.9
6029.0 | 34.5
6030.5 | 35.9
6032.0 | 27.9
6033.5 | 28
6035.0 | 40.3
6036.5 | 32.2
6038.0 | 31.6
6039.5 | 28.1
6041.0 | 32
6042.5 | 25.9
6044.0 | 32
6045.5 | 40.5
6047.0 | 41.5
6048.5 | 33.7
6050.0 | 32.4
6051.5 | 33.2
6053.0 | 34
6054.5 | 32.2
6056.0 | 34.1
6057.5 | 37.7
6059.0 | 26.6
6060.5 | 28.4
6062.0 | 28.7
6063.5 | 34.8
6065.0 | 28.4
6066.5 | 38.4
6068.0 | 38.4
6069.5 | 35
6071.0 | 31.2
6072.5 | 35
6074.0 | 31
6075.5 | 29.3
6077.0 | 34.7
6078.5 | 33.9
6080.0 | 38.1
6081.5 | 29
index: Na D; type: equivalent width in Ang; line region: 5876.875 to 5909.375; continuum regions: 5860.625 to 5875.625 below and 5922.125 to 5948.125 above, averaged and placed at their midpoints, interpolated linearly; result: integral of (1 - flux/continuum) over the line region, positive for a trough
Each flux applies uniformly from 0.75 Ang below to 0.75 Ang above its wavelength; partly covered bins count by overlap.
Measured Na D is 5.5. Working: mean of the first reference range 31.9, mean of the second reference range 32.8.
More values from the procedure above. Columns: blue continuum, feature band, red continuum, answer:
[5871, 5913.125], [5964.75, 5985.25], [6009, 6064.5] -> -2.09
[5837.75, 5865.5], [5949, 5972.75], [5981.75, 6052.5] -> -1.29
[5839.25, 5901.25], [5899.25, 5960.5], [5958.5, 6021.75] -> -4.09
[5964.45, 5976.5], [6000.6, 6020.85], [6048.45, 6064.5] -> 2.67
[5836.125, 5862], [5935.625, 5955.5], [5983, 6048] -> 0.23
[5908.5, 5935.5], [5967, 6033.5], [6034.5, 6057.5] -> 2.54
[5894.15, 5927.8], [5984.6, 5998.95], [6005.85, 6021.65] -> -2.00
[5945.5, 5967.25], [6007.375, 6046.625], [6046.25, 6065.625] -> 1.24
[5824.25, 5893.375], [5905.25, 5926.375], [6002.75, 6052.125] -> -2.33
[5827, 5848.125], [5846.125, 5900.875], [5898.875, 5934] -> 7.00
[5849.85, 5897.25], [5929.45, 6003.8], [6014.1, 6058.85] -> -4.33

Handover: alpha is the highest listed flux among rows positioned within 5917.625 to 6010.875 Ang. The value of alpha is 44.1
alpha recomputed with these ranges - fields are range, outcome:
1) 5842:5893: 39.1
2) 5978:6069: 41.5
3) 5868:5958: 41.2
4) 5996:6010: 40.5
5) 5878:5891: 33.4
